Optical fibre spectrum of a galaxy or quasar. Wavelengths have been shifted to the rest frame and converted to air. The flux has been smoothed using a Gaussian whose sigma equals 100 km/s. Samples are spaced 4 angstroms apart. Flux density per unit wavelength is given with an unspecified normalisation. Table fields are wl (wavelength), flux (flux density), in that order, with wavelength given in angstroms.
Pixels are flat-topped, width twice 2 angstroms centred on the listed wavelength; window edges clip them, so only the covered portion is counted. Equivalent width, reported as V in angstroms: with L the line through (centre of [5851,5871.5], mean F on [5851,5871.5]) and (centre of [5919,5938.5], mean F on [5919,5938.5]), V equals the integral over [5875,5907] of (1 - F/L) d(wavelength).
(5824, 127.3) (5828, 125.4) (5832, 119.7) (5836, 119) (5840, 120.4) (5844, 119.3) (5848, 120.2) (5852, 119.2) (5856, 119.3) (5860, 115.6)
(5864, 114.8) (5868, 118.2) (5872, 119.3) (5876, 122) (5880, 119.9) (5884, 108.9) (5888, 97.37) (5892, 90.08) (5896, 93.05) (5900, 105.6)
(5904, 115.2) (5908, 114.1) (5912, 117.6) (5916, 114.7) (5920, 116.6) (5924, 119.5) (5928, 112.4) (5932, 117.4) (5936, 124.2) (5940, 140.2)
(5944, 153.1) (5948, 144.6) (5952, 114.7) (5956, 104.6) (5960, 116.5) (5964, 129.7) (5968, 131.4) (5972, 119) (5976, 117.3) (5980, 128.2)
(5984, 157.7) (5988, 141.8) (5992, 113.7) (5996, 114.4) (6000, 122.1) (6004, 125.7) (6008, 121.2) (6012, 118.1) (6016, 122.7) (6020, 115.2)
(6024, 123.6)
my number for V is 3.18 angstroms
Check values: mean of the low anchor 117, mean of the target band 106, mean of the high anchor 119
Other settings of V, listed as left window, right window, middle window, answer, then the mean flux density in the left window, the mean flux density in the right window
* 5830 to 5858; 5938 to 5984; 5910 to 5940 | 1.62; 120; 129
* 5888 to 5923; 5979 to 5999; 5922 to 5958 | -2.51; 108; 131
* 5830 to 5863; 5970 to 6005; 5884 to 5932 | 5.20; 119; 127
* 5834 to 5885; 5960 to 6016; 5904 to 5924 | 0.89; 118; 126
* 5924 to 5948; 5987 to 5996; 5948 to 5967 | 1.07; 130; 123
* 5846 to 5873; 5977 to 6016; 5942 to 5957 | -0.89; 118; 127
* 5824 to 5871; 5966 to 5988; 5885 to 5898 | 3.05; 120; 132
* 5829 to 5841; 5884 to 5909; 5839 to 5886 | -2.44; 120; 103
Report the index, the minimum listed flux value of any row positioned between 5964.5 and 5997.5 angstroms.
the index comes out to 113.7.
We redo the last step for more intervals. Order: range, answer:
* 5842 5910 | 90.08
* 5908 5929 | 112.4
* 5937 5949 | 140.2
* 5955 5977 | 104.6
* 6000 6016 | 118.1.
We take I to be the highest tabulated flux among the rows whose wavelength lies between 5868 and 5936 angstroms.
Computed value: 124.2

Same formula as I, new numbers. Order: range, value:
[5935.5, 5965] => 153.1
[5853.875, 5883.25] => 122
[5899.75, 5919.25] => 117.6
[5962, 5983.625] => 131.4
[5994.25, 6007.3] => 125.7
